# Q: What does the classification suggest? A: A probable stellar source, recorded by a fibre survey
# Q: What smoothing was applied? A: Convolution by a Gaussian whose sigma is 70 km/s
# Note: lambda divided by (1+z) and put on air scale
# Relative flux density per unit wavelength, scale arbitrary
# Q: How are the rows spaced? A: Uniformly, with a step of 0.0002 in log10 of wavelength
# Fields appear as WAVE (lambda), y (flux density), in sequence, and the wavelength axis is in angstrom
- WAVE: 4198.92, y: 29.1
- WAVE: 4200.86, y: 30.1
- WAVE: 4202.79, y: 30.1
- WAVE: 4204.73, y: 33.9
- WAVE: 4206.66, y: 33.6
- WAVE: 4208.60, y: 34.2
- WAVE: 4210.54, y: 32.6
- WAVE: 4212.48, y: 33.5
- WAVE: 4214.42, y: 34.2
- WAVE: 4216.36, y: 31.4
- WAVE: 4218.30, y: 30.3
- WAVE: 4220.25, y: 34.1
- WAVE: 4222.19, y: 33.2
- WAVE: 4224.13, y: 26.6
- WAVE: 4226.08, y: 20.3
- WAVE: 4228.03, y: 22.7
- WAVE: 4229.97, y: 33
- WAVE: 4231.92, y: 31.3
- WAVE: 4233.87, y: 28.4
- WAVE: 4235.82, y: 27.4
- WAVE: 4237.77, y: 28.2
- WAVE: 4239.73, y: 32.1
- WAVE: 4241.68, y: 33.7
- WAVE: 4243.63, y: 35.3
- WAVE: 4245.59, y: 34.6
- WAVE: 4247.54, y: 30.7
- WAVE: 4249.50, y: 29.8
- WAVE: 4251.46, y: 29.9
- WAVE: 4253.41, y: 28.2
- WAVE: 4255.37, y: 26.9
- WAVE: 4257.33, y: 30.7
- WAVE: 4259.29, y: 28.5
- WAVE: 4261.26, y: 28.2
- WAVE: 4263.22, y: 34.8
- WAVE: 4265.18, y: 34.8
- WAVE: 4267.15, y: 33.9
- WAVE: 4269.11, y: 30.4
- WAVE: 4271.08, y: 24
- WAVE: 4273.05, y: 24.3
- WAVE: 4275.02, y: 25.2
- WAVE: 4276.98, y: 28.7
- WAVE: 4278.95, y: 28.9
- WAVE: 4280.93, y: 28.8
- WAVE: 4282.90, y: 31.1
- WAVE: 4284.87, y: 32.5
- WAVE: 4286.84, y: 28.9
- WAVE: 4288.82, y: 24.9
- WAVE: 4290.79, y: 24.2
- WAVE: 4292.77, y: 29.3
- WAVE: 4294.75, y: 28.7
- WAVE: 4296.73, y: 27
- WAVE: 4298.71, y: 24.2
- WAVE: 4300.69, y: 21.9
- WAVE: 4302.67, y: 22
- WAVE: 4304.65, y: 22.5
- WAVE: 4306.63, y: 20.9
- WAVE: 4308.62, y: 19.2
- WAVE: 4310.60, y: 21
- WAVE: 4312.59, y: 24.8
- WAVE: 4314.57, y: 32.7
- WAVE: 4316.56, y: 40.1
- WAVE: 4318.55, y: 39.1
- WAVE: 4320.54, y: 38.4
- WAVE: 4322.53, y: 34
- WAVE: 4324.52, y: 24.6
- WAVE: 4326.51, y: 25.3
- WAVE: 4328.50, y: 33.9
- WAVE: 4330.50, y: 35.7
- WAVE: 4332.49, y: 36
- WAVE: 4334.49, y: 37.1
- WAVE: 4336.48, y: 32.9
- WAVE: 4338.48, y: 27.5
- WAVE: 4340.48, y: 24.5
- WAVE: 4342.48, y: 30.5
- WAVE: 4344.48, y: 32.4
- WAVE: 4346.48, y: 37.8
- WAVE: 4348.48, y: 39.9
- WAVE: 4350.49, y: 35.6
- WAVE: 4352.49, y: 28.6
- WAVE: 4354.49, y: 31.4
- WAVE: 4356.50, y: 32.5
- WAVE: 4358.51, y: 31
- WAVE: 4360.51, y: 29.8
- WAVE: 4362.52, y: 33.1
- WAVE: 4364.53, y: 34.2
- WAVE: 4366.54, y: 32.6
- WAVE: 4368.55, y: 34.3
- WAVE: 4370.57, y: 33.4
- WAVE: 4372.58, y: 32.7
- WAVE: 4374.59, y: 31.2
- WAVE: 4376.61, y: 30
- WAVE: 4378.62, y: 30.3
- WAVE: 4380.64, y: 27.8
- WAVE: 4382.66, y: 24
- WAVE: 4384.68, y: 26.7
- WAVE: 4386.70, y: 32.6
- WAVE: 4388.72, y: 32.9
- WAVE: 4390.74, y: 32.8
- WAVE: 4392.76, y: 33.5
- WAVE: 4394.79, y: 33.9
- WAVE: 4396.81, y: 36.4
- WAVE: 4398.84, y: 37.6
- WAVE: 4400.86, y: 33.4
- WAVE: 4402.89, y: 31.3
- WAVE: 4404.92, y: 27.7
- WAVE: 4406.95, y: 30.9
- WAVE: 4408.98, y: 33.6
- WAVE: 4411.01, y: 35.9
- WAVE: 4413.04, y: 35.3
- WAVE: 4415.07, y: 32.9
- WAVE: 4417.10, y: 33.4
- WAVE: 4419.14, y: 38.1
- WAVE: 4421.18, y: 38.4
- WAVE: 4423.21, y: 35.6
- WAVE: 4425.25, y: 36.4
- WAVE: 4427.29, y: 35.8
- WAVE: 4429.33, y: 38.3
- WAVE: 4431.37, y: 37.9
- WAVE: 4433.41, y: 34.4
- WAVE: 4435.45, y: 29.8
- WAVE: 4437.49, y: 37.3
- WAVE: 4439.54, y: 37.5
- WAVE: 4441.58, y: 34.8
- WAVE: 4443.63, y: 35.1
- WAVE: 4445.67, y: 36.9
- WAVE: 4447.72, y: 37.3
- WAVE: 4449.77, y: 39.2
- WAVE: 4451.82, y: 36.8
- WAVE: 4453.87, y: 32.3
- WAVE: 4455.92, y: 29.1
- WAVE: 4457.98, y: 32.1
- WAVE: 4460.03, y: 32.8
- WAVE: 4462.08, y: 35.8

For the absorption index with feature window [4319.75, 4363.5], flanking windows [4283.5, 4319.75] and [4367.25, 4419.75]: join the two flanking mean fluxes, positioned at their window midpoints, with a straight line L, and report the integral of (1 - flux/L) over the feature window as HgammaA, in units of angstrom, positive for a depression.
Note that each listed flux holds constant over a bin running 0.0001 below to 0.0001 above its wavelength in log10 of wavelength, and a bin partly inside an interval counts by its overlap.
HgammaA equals -4.54 angstrom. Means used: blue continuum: 27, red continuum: 32.4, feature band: 32.4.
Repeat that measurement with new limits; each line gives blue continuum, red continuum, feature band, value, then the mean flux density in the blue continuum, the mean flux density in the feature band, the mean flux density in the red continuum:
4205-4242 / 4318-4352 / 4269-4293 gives 3.2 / 30.6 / 27.6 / 33.1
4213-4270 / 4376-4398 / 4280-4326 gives 4.3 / 30.5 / 27.8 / 31.1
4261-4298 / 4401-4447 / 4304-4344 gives 0.8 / 28.8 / 30.1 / 34.9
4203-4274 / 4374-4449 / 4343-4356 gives -0.6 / 30.5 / 34.1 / 33.8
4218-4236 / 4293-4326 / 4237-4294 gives -3.0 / 28.7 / 29.7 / 27.6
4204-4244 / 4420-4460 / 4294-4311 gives 5.0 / 30.9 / 23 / 35.5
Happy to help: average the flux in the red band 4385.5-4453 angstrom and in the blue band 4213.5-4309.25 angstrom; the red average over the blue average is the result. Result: 1.22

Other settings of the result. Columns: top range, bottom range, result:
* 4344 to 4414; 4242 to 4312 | 1.17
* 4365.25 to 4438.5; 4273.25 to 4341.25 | 1.16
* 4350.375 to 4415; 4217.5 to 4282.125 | 1.08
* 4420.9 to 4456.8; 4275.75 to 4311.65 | 1.38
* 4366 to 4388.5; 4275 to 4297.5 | 1.08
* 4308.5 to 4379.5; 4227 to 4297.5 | 1.09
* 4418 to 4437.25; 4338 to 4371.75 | 1.12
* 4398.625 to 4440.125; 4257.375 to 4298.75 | 1.21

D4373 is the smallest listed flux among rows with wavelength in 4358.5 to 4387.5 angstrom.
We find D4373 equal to 24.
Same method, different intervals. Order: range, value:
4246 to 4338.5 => 19.2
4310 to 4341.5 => 21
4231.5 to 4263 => 26.9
